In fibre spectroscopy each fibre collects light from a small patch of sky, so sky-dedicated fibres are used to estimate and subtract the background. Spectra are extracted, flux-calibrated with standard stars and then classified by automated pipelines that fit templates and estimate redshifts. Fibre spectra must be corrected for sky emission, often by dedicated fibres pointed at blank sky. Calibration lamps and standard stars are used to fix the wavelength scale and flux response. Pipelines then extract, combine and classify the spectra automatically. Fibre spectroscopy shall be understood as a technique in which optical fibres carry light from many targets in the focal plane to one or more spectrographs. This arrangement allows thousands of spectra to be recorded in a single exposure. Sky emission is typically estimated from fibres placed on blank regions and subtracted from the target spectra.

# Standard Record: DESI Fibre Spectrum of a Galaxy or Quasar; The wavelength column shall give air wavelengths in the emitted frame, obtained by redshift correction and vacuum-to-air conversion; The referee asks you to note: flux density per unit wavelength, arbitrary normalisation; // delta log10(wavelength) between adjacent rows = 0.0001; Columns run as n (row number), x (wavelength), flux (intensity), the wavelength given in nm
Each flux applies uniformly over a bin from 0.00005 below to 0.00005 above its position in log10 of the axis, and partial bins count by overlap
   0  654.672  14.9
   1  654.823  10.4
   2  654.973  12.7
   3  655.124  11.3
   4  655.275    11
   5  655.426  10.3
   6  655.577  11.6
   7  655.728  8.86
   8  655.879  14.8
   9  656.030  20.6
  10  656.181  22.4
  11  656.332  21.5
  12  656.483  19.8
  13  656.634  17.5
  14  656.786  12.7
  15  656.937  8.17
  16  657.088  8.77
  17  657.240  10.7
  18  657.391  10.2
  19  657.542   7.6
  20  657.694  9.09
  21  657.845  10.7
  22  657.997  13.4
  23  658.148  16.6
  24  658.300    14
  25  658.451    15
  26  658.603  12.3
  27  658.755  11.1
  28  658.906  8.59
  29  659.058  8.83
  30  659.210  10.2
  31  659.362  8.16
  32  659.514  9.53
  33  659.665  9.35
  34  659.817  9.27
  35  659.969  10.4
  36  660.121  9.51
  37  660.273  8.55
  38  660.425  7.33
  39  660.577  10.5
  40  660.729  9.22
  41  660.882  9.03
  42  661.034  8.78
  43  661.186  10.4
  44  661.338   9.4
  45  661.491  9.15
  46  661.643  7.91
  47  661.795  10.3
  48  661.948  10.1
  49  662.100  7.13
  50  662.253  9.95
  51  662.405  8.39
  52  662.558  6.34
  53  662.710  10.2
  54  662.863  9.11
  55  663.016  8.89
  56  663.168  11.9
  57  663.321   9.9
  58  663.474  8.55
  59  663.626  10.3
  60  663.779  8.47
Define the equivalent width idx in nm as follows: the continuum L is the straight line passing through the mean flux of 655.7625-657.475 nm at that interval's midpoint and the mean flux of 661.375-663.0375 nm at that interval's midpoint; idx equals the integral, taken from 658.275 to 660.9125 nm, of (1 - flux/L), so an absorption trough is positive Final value 0.40 nm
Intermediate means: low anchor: 15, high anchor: 8.87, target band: 9.99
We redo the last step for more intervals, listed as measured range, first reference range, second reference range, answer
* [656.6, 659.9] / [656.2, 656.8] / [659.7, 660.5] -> 0.68 nm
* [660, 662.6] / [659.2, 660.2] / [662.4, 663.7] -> 0.11 nm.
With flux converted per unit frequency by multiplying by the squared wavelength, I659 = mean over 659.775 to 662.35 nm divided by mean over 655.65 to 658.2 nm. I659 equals 0.7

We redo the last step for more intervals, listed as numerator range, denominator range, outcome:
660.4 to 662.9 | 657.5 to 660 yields 0.84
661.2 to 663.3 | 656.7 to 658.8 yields 0.81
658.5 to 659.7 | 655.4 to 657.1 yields 0.66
